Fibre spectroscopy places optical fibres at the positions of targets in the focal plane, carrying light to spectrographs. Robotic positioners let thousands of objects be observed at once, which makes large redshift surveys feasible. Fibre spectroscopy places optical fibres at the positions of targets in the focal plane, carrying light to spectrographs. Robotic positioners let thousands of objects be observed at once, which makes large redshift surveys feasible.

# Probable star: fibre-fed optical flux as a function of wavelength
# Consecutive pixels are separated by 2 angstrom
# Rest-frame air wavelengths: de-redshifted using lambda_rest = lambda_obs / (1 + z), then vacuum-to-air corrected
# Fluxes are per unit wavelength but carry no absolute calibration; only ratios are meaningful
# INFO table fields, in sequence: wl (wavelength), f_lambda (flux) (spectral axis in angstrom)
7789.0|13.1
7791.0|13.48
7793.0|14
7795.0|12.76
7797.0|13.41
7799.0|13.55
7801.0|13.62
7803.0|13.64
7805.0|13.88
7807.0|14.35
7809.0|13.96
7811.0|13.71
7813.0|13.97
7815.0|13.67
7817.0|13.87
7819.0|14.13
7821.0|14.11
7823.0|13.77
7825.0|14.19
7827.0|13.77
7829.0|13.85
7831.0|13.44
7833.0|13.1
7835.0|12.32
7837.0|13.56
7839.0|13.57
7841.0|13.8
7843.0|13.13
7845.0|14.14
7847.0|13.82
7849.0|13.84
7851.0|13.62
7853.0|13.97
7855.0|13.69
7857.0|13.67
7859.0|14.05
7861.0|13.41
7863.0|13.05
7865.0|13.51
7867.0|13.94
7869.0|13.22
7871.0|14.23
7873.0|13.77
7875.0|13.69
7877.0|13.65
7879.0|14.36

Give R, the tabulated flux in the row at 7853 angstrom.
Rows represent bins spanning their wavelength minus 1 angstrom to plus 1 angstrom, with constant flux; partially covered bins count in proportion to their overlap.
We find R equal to 13.97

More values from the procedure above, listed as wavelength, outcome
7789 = 13.1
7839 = 13.57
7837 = 13.56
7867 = 13.94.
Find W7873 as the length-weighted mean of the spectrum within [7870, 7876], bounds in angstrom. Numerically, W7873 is 13.9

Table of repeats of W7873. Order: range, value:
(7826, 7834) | 13.5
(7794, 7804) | 13.4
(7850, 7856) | 13.8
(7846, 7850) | 13.8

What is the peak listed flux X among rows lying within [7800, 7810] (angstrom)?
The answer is 14.35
